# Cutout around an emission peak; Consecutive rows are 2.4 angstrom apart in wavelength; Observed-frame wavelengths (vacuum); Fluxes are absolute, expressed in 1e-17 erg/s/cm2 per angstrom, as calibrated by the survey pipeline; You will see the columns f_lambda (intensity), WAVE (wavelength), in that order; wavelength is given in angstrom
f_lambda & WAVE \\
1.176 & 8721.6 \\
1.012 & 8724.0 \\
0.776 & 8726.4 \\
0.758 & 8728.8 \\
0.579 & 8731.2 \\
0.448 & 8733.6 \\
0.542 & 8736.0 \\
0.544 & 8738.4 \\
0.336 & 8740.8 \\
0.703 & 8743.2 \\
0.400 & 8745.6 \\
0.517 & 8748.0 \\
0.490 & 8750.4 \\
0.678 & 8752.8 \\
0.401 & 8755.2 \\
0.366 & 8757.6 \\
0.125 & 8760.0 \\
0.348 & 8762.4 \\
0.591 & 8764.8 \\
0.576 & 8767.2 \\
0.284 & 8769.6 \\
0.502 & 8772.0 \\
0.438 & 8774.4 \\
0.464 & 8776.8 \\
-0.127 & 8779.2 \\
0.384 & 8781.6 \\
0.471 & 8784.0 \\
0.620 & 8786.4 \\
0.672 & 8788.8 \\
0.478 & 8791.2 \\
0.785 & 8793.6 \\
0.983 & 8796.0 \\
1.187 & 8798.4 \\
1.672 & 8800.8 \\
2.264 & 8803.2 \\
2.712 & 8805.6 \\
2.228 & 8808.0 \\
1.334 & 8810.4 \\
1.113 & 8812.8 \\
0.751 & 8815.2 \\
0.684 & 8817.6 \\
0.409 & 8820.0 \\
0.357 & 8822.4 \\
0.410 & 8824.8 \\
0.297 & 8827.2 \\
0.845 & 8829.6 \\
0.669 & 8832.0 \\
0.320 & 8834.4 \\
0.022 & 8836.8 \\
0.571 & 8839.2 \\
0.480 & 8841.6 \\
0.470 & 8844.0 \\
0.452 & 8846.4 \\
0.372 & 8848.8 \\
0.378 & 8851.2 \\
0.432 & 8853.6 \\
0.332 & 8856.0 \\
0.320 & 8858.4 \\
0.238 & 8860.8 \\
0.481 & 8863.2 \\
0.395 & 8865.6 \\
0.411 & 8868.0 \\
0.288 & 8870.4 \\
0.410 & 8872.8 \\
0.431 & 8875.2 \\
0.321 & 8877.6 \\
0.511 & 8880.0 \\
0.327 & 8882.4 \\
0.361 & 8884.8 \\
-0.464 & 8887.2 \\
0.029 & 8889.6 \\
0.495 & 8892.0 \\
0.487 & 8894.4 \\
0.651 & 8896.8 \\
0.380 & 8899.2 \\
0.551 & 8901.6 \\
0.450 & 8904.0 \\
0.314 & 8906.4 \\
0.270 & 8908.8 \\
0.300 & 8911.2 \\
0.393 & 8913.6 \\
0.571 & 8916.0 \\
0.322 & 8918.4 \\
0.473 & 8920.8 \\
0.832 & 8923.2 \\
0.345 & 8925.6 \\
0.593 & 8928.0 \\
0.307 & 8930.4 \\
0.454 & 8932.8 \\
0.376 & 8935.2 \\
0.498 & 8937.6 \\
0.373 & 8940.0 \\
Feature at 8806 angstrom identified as [O III] 5007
